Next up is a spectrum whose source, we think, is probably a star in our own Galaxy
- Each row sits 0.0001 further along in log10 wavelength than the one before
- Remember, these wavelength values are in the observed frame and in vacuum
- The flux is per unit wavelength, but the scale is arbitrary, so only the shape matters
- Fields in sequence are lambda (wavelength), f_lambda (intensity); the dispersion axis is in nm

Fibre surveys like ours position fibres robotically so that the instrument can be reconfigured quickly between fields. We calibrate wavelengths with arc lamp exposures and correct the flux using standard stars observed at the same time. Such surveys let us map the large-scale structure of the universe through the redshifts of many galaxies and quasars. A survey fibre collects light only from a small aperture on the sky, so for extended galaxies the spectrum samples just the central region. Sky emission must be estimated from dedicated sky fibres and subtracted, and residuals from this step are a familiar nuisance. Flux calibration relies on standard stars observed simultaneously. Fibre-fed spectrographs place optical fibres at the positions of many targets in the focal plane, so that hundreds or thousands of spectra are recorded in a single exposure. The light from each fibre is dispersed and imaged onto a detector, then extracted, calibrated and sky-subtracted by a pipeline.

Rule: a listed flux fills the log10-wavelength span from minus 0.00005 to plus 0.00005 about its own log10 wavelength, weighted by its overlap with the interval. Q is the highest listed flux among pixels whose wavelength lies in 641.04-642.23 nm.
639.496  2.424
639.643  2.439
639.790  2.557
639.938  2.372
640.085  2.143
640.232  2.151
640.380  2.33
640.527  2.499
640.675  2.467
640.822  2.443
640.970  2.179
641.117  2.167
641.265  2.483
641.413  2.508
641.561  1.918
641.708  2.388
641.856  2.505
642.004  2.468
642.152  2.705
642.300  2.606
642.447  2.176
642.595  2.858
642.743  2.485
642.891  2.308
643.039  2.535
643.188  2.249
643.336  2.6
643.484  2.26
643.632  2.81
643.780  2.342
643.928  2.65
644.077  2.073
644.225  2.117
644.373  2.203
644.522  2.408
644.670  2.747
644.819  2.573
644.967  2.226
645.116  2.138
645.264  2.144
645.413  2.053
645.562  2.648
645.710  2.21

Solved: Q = 2.705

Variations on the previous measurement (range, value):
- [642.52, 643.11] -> 2.858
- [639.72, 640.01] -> 2.557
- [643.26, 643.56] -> 2.6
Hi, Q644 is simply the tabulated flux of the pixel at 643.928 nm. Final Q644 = 2.65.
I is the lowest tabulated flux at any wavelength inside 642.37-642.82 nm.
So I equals 2.176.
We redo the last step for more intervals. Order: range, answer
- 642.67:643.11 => 2.308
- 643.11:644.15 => 2.073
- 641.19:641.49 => 2.483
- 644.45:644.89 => 2.408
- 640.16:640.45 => 2.151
